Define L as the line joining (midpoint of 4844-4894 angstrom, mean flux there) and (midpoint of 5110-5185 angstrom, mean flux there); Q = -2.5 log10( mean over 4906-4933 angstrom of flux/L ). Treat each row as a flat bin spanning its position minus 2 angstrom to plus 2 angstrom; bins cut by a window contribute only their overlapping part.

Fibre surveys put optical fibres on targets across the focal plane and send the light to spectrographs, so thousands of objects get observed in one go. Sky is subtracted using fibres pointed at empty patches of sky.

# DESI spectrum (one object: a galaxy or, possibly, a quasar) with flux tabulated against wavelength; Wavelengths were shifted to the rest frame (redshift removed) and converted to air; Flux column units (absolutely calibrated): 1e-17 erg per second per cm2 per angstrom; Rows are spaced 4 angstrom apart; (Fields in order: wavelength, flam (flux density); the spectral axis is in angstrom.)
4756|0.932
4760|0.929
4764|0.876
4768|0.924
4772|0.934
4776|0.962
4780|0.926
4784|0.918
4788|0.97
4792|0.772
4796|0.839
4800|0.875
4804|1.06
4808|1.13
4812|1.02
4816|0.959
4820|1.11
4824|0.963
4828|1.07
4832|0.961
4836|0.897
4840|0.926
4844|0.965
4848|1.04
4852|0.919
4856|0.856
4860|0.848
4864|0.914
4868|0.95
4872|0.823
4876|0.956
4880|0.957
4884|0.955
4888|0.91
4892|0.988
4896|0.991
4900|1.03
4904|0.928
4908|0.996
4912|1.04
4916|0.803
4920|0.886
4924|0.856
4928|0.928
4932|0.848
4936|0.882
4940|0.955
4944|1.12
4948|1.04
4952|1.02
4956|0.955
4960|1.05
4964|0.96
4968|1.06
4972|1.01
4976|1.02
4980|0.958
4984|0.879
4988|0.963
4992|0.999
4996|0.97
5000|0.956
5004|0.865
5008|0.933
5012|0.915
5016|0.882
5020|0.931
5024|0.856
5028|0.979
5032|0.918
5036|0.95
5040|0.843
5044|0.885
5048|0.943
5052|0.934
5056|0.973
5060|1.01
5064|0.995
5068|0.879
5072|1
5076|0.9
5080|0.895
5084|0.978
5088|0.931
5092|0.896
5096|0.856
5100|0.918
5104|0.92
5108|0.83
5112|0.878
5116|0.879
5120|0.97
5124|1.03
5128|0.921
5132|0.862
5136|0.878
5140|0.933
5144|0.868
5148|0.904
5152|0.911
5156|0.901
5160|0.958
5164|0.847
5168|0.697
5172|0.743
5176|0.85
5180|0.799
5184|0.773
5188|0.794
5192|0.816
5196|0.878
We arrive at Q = 0.01 mag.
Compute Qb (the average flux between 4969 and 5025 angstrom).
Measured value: 0.942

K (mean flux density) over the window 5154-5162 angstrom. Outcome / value 0.929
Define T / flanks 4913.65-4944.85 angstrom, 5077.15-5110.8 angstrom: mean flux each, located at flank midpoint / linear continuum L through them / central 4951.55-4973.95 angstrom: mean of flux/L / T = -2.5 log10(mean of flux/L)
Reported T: -0.12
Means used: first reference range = 0.903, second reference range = 0.902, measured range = 1.01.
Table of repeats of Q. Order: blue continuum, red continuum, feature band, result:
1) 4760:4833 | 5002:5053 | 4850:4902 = 0.013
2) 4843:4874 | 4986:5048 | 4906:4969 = -0.049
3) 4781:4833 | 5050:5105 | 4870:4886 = 0.046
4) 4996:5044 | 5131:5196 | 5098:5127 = -0.058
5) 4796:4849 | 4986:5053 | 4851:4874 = 0.110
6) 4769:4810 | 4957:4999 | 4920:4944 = 0.071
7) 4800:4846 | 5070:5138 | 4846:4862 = 0.085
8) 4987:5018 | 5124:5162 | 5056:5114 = -0.002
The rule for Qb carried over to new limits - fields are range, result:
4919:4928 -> 0.882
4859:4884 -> 0.914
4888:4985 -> 0.967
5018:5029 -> 0.917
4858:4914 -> 0.949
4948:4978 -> 1.01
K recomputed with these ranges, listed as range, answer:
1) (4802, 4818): 1.04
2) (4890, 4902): 1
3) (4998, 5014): 0.917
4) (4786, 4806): 0.903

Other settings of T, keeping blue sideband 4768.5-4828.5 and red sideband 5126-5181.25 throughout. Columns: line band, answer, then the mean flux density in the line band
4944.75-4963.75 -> -0.11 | 1.02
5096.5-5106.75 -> -0.03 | 0.903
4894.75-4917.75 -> -0.04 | 0.966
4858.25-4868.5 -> 0.05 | 0.899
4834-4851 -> 0.00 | 0.955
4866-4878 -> 0.04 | 0.91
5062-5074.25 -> -0.08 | 0.957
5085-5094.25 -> -0.05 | 0.919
